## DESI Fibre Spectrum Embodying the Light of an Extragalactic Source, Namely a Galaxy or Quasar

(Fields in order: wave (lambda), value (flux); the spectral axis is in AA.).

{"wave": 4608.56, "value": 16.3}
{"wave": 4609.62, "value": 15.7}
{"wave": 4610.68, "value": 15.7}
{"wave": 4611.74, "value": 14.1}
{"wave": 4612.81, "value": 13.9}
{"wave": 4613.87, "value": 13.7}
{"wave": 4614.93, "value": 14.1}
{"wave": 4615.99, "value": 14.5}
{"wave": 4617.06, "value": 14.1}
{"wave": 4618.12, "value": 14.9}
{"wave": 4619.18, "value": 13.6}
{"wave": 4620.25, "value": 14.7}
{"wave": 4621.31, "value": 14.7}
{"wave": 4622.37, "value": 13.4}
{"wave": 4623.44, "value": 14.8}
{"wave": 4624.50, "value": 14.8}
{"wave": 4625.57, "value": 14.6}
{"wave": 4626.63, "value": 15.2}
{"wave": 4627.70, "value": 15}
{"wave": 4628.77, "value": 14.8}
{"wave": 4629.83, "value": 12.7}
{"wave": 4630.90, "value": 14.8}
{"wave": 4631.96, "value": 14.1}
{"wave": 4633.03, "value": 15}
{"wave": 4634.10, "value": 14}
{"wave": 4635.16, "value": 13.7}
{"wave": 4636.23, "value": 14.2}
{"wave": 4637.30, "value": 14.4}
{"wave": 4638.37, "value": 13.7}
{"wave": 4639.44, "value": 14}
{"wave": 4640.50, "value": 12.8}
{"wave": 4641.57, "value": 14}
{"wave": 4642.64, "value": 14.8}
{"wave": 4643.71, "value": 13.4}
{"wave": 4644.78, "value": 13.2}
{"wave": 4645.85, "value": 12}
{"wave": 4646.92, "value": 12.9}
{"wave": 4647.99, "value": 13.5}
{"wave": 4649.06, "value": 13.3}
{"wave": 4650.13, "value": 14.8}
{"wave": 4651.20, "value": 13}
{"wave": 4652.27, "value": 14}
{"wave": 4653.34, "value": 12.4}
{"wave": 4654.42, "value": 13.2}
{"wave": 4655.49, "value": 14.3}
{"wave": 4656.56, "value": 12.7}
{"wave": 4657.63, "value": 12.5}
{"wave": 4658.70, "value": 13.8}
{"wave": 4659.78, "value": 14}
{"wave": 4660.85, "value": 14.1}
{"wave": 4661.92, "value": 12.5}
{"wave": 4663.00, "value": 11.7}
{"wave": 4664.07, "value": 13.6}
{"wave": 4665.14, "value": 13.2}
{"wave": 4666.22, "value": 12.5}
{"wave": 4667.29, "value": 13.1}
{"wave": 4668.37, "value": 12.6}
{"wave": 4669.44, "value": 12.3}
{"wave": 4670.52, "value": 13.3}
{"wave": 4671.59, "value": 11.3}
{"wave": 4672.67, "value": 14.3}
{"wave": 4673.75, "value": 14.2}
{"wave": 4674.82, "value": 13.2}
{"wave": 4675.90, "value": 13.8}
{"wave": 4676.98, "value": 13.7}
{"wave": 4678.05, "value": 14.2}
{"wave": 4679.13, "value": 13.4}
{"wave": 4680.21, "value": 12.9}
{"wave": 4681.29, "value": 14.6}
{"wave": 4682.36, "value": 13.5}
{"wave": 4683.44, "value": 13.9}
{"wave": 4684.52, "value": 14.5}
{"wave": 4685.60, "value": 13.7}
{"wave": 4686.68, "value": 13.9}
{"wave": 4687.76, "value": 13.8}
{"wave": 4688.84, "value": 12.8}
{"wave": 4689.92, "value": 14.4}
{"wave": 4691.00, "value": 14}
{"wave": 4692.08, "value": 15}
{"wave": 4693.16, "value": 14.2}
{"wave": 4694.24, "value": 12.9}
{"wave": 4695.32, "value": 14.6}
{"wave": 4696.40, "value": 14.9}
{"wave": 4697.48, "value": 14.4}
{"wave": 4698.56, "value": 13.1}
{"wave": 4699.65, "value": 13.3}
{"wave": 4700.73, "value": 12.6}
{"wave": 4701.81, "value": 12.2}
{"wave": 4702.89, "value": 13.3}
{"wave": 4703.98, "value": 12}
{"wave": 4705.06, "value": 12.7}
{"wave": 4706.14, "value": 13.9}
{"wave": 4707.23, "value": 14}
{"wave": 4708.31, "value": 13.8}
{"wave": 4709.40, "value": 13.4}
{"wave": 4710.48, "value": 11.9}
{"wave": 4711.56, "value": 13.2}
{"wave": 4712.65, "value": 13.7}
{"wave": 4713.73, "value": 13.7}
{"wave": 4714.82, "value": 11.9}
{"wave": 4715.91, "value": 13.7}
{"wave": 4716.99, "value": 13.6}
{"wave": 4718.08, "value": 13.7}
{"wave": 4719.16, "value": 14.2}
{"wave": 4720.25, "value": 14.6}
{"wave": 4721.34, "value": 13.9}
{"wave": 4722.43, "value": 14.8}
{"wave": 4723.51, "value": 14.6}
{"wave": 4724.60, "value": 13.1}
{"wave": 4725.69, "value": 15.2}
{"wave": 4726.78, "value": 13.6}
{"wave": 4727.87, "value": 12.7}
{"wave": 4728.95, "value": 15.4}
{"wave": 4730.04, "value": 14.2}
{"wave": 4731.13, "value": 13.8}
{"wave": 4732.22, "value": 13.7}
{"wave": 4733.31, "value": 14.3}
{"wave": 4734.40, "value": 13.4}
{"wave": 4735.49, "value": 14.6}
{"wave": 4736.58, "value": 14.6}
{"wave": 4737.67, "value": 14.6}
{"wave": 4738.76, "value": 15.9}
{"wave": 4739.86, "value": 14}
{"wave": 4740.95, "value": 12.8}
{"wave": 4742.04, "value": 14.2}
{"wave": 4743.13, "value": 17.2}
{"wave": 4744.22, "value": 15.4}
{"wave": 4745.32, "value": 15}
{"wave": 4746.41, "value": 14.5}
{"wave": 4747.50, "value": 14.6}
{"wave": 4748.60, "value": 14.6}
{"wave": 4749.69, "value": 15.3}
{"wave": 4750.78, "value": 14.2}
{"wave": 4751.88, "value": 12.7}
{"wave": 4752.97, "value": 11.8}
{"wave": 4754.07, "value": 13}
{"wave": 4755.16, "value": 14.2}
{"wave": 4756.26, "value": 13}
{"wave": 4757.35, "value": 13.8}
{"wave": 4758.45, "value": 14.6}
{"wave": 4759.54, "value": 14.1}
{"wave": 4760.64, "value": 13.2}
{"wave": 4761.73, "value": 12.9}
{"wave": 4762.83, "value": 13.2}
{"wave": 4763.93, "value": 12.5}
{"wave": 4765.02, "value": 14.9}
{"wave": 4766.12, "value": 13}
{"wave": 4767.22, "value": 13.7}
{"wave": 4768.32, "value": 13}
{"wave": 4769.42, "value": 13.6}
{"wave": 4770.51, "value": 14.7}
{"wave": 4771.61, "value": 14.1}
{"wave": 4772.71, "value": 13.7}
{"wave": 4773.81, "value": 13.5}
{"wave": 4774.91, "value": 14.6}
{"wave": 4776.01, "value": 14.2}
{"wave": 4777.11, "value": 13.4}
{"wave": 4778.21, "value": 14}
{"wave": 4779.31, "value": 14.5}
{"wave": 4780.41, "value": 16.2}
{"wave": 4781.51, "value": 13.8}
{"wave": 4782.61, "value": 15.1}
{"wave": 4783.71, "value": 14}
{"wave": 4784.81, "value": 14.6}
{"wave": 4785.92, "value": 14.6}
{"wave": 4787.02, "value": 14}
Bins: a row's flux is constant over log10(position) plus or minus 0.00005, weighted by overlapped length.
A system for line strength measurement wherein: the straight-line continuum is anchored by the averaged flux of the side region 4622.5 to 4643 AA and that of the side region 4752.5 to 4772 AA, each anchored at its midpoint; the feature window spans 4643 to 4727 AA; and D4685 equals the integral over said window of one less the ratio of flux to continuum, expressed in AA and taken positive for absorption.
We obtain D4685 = 2.8 AA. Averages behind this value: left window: 14.3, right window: 13.5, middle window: 13.5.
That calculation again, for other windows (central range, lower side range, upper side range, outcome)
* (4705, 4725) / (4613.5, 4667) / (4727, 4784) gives 0.5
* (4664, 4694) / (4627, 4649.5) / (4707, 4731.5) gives 0.5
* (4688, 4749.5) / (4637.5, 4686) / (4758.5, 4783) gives -1.2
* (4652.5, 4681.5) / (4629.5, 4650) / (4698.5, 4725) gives 0.8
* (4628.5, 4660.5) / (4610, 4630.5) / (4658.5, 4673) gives 0.0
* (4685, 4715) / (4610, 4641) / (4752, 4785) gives 1.2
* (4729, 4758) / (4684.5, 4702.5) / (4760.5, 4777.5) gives -1.1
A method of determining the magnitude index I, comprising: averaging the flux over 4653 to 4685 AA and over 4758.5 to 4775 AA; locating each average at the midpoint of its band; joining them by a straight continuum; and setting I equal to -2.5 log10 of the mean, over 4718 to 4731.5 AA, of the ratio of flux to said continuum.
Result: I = -0.05 mag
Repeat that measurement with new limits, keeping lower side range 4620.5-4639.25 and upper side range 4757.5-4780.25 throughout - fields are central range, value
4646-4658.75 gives 0.07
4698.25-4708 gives 0.08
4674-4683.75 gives 0.04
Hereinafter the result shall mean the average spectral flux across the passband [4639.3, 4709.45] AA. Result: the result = 13.5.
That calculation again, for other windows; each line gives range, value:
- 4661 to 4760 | 13.7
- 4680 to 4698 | 14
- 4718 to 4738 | 14.2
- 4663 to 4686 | 13.4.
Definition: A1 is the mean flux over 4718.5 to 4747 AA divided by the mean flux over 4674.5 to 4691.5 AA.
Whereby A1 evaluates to 1.0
